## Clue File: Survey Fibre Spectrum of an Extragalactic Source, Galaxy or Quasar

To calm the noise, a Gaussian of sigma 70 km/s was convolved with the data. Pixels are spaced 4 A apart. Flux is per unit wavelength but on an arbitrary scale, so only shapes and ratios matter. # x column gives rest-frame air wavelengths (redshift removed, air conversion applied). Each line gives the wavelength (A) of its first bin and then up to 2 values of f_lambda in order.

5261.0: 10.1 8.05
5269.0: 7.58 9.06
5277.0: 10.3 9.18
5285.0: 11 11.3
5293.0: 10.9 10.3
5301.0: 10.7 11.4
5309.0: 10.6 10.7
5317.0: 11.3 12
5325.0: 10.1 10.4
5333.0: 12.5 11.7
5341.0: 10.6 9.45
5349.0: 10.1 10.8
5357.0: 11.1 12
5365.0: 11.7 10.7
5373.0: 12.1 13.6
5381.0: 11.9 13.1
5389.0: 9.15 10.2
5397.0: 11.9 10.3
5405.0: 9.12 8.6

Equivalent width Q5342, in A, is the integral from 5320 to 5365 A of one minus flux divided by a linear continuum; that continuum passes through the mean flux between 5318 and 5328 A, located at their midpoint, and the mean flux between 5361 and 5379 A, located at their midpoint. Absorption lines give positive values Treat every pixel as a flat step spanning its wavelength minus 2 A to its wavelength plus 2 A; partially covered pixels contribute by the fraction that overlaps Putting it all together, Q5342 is 1.7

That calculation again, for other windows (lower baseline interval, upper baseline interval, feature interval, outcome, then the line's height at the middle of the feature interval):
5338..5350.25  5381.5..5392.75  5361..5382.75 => -2.5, 10.8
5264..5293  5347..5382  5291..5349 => -1.8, 10.6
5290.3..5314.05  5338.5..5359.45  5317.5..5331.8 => -0.5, 10.6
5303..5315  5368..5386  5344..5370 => 2.2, 11.9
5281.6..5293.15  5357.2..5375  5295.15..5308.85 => 0.3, 11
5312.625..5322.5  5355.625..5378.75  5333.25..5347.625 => 1.0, 11.6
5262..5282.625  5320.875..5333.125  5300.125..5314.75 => -0.9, 10.2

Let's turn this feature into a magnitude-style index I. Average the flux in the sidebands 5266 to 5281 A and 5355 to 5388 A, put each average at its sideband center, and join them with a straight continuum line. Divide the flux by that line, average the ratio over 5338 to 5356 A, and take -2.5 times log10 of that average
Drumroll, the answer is 0.08 mag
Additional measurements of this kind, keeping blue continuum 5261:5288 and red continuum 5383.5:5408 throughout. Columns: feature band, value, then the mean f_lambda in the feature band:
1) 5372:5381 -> -0.23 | 12.7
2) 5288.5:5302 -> -0.13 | 10.8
